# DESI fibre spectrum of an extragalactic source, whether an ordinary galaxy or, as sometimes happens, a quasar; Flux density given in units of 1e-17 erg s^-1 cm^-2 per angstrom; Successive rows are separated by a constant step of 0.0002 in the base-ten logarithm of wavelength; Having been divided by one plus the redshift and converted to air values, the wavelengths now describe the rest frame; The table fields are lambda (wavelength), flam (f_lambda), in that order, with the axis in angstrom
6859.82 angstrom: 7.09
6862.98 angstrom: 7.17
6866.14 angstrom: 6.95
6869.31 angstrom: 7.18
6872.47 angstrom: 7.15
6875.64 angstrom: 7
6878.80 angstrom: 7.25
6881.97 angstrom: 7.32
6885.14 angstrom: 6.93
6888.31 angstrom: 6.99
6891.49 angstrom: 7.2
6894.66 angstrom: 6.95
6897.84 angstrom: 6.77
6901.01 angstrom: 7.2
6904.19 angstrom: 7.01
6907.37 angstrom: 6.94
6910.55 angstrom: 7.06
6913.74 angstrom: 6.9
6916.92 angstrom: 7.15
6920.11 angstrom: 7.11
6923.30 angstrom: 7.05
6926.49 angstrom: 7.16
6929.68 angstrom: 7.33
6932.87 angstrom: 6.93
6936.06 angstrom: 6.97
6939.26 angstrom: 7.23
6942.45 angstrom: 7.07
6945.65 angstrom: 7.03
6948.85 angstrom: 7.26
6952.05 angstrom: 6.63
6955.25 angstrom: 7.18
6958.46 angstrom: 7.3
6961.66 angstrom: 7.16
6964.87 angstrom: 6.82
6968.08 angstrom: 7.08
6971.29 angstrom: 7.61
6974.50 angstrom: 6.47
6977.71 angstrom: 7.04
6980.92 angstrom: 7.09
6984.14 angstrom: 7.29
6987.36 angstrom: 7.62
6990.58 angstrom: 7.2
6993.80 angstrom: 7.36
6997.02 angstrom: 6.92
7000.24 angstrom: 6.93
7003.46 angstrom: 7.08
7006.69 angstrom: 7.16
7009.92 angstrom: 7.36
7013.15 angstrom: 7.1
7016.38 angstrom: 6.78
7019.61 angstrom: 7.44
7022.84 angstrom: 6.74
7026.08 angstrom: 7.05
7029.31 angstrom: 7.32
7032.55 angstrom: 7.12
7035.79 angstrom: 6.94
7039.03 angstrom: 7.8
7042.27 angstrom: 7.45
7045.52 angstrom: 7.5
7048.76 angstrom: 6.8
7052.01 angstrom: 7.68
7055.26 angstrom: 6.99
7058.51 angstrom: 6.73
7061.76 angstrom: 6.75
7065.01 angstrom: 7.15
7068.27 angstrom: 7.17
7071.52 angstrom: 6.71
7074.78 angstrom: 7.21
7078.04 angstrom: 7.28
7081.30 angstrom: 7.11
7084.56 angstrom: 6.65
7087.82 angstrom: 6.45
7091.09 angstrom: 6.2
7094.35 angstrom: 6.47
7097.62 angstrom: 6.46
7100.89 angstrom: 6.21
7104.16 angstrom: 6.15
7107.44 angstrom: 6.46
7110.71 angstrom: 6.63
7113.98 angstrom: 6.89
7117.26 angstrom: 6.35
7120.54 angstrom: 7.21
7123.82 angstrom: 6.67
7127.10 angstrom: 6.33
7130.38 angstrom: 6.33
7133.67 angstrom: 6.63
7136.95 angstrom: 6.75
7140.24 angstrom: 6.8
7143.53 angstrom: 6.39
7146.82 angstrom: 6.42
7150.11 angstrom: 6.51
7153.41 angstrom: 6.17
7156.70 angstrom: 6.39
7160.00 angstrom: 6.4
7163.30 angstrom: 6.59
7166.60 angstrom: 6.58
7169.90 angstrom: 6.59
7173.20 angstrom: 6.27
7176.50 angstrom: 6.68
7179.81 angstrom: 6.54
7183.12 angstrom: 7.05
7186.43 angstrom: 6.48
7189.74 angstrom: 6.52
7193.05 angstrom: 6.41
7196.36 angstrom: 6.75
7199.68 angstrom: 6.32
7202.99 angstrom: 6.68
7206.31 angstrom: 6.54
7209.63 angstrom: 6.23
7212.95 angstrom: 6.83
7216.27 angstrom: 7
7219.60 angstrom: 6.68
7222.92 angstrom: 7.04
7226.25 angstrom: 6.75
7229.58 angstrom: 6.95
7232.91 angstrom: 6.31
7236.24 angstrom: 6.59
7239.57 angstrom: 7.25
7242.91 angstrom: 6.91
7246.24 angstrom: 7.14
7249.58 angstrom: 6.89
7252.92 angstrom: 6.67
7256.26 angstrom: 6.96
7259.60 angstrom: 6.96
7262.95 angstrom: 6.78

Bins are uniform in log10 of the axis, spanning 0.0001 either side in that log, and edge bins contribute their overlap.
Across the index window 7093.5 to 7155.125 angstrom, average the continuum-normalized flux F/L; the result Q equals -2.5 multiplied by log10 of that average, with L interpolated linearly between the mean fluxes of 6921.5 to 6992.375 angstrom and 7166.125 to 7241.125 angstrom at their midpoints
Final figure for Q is 0.047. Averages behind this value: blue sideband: 7.11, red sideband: 6.66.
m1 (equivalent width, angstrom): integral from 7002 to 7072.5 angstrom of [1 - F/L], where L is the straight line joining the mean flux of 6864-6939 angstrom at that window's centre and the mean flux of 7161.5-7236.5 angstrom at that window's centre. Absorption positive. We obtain -2.7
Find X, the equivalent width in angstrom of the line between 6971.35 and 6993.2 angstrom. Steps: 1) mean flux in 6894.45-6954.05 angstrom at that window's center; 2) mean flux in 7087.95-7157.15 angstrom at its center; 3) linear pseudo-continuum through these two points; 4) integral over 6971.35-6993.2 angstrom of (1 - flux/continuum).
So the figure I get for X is -0.89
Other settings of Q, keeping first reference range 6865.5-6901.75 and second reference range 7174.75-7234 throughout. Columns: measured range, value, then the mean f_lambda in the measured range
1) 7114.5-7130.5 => 0.02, 6.62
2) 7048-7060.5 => -0.03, 7.06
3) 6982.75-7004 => -0.04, 7.21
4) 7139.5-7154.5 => 0.05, 6.45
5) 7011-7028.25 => -0.02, 7.04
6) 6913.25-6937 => -0.01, 7.09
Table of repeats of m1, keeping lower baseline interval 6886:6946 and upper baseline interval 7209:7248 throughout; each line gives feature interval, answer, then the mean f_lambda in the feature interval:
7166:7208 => 1.7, 6.57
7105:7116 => 0.5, 6.61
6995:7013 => -0.3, 7.1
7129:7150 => 1.0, 6.55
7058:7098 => 0.7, 6.81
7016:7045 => -1.0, 7.21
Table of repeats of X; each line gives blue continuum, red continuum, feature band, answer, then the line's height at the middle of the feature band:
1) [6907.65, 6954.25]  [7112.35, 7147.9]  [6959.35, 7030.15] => -2.0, 6.92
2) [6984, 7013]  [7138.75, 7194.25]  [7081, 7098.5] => 0.8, 6.83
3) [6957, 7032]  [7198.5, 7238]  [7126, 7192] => 2.6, 6.79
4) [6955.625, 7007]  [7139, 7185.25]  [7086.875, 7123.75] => 1.1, 6.72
